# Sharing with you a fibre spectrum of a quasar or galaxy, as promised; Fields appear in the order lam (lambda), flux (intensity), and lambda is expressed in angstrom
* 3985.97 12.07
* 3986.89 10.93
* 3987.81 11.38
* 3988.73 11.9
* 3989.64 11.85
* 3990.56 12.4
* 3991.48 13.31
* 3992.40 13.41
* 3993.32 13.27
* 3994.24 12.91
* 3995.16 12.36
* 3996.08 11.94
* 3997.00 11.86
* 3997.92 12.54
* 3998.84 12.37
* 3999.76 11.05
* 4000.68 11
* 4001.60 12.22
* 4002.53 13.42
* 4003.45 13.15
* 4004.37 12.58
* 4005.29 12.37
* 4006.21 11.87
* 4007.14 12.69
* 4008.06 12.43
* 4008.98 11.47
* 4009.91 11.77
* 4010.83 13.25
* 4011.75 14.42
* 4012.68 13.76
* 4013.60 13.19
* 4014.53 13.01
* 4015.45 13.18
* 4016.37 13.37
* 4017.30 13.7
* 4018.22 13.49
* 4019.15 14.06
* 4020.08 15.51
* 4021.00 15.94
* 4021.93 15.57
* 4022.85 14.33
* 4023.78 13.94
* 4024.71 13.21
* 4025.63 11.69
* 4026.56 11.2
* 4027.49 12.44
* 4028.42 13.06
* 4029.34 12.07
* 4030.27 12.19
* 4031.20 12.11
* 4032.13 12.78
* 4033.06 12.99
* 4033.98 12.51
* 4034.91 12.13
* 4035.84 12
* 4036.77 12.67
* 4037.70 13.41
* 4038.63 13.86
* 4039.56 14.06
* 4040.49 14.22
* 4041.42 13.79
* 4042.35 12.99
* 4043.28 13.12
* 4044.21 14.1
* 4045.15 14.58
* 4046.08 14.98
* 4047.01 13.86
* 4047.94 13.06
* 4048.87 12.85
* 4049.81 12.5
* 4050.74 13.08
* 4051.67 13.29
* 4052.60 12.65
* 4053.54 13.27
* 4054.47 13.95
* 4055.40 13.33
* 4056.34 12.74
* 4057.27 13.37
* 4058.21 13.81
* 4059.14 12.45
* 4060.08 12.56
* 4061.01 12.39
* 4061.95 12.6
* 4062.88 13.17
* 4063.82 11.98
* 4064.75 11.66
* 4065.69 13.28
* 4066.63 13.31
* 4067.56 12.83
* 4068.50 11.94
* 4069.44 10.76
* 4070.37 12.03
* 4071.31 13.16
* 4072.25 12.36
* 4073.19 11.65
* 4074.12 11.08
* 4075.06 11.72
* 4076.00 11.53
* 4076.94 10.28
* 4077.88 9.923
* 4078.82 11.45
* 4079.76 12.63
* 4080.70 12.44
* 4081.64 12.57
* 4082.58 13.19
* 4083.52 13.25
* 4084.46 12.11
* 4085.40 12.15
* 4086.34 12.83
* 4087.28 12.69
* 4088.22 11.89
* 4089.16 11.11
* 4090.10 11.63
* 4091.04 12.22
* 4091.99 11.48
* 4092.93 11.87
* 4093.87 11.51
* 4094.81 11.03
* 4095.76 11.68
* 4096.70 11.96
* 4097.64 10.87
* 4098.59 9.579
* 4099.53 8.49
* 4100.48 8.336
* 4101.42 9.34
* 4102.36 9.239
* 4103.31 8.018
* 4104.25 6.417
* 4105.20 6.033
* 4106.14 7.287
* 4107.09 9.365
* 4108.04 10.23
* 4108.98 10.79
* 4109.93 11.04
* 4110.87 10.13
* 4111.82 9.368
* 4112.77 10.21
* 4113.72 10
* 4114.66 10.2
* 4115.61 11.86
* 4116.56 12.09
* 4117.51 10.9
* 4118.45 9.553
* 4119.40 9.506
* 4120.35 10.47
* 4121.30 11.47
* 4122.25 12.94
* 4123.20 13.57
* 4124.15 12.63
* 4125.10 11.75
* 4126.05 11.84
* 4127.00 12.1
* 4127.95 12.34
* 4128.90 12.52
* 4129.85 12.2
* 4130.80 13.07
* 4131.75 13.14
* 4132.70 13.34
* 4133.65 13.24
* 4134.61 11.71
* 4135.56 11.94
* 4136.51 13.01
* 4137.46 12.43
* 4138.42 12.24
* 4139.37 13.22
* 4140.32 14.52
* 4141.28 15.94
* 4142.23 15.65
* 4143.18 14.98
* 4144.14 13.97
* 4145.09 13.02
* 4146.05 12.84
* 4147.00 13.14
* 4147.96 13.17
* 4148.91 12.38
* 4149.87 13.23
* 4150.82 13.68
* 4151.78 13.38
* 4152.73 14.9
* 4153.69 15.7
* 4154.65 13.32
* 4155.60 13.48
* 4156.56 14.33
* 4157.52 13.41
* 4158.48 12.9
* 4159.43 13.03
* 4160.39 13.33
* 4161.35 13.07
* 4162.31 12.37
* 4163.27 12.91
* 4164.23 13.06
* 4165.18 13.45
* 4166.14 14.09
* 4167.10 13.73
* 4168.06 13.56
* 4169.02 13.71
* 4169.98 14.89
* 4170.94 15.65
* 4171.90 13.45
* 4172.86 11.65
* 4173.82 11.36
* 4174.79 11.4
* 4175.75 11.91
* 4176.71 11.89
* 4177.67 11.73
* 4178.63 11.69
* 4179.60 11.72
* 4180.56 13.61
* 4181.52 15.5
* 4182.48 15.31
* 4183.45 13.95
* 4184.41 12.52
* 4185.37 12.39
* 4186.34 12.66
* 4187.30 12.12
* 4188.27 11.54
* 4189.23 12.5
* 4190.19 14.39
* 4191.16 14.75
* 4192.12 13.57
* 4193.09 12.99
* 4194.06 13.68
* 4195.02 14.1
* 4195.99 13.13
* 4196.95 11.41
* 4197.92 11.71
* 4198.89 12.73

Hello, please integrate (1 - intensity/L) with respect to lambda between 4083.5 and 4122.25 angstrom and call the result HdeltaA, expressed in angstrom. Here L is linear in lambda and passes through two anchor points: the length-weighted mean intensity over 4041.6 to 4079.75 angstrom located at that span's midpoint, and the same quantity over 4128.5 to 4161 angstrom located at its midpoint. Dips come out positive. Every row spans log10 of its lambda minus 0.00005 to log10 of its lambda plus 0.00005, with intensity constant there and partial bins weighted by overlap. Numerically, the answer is 7.6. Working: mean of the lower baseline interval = 12.6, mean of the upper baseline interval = 13.4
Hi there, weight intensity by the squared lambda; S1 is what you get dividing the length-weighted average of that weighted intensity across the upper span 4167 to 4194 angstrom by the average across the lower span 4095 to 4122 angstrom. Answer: 1.38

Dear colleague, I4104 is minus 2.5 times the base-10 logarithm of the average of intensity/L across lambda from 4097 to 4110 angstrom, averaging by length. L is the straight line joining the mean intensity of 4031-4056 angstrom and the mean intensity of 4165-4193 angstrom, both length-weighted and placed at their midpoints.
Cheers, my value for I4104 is 0.428 mag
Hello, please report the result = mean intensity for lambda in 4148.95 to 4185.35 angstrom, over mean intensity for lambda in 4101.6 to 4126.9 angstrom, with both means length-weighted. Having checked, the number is 1.3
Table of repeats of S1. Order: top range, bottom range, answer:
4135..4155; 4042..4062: 1.08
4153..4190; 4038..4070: 1.06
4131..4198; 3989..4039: 1.11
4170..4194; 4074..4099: 1.16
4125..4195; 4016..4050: 1.05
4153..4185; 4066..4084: 1.16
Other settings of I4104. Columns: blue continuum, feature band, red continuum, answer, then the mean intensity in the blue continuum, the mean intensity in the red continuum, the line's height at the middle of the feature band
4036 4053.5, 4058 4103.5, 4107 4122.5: 0.03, 13.5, 10.6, 12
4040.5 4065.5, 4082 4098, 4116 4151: 0.08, 13.2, 12.7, 13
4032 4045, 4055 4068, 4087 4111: -0.07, 13.2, 10.1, 12.1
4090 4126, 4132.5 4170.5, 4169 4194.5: -0.13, 10.4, 13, 12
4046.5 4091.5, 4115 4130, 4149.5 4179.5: 0.10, 12.4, 13.2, 12.9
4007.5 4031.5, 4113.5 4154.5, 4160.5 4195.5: 0.04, 13.3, 13.1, 13.2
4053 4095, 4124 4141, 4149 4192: 0.02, 12.3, 13.2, 12.9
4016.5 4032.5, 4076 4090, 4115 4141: 0.06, 13.4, 12.2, 12.7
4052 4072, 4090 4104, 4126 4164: 0.24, 12.7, 13.3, 13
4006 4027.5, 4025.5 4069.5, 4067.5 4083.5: -0.03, 13.3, 11.9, 12.6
